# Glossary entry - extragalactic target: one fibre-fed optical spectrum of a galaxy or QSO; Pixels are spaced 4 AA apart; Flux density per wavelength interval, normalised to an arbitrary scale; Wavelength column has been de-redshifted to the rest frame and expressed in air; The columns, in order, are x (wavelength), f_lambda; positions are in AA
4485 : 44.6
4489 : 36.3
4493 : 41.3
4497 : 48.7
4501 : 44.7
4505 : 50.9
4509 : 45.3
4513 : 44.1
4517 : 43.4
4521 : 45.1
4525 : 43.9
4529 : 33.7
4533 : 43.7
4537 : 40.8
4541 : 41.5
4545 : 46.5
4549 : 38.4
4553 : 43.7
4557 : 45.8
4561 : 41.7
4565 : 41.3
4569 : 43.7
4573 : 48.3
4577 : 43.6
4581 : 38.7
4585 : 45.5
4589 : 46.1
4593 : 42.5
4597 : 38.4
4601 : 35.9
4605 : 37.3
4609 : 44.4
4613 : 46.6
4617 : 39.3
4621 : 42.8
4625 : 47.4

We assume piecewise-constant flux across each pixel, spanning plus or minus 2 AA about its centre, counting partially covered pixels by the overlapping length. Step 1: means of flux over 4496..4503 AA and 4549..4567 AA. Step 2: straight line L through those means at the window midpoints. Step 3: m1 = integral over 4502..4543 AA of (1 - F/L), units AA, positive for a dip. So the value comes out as 1.53 AA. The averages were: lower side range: 46.4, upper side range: 42.6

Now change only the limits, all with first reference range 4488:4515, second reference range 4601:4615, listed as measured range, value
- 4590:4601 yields 0.5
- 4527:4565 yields 1.6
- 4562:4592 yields -0.8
